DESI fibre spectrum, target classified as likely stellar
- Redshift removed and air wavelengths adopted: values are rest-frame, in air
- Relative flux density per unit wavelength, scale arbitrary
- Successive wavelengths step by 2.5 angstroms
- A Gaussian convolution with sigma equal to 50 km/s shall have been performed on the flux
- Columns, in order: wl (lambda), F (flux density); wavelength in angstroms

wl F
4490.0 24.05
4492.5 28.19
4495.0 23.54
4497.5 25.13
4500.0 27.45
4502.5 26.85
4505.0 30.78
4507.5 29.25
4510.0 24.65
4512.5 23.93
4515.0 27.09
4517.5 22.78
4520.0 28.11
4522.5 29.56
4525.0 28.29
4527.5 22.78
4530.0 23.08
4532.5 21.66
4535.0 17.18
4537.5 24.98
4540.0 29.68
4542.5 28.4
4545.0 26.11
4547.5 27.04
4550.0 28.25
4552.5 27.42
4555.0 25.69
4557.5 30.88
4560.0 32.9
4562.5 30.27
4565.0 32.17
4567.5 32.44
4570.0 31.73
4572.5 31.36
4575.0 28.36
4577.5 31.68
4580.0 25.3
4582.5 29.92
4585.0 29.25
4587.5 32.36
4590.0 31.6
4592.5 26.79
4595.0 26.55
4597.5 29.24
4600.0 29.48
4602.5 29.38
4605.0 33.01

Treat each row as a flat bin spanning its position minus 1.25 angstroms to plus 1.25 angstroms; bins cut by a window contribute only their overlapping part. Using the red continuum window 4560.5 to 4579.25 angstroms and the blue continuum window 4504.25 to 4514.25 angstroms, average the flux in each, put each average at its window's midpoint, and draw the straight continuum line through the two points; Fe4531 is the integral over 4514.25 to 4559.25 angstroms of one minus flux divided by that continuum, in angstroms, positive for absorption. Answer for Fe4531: 4.2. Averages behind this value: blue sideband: 27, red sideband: 31.1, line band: 26.1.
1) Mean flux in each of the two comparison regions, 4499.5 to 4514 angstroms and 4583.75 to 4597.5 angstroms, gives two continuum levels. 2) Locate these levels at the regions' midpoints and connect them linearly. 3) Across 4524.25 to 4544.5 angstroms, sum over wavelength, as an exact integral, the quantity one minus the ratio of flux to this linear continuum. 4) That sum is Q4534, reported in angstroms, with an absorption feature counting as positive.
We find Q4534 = 2.46 angstroms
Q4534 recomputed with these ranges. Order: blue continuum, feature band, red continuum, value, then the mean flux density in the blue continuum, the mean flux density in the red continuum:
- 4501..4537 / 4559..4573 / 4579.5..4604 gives -2.01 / 25.4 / 29.1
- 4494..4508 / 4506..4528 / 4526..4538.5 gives -1.79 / 27.1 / 22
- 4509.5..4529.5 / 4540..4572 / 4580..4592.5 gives -1.65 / 25.8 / 29.8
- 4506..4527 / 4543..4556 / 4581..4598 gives 0.39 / 26.6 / 29.3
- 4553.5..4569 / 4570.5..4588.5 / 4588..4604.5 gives 0.07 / 30.7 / 29.2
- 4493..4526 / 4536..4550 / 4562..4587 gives 0.70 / 26.7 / 30.3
